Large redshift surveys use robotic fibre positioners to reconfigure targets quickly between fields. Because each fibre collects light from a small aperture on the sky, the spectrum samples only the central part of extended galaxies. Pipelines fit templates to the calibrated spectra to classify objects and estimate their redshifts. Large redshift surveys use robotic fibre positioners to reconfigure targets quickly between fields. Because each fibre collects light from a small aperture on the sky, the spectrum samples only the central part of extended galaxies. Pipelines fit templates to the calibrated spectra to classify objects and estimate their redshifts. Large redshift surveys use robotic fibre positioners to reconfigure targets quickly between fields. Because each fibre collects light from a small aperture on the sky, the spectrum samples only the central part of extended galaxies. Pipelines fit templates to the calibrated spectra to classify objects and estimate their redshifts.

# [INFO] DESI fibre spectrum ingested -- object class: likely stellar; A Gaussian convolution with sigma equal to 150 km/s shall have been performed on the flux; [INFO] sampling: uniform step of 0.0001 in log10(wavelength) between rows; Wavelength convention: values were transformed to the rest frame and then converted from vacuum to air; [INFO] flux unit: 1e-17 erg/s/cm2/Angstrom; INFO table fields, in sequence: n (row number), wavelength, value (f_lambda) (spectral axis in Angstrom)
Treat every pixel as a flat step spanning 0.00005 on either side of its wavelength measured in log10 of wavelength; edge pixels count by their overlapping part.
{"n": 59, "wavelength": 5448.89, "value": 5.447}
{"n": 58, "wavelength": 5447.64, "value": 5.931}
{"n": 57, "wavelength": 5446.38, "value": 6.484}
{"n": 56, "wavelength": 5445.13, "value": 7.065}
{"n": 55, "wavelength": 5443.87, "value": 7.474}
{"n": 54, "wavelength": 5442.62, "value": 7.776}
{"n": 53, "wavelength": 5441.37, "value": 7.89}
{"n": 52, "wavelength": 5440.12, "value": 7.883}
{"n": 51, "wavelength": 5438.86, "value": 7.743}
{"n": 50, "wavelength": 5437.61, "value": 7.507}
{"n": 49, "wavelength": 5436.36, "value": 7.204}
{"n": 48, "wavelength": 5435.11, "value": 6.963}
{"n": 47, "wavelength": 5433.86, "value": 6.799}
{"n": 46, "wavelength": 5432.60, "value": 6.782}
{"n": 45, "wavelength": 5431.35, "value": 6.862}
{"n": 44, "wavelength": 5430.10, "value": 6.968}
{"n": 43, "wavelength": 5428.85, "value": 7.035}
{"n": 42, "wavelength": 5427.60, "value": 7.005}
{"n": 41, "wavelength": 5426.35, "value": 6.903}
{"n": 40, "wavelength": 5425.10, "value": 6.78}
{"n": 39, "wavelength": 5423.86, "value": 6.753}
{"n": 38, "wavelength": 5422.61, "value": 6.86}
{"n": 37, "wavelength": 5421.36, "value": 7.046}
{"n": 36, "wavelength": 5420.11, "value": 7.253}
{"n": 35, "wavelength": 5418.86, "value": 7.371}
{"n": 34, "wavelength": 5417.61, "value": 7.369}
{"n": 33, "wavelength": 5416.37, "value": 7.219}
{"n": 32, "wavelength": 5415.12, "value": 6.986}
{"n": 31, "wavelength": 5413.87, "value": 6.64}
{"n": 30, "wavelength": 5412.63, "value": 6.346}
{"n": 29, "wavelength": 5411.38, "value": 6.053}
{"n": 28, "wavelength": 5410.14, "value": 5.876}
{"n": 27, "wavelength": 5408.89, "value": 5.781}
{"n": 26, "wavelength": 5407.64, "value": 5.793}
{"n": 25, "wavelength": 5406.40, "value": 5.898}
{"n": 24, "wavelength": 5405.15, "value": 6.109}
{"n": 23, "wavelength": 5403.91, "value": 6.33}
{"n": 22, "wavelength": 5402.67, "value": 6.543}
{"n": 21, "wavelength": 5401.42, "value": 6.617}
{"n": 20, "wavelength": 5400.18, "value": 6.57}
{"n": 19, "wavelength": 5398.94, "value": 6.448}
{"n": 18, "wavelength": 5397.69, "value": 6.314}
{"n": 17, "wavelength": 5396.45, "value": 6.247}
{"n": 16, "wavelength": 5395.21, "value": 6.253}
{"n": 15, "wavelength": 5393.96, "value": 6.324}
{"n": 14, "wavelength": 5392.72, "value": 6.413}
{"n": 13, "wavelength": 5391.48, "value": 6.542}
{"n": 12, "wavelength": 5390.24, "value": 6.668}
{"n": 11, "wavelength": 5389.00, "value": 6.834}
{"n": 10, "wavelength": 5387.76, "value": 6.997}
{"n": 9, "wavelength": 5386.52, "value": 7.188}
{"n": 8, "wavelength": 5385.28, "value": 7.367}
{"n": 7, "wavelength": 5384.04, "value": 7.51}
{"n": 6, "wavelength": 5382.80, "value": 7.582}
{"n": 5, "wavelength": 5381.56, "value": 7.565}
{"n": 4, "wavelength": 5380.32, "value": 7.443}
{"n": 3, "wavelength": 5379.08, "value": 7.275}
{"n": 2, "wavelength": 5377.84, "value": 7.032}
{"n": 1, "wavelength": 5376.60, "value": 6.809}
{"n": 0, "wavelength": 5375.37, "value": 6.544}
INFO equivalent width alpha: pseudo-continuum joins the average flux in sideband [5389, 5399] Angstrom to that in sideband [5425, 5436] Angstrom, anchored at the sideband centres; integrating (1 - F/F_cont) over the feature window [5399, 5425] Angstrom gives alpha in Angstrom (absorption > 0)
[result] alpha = 0.4 Angstrom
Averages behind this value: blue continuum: 6.42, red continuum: 6.91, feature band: 6.57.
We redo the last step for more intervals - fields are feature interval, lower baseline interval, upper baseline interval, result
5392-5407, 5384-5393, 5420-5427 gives 1.3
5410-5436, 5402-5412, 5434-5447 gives -0.8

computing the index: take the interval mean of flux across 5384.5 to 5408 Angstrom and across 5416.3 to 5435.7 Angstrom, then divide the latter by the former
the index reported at 1.07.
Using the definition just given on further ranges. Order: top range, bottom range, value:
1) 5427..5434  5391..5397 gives 1.09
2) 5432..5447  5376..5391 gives 1.02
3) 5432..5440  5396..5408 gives 1.14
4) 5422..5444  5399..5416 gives 1.14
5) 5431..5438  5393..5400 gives 1.11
